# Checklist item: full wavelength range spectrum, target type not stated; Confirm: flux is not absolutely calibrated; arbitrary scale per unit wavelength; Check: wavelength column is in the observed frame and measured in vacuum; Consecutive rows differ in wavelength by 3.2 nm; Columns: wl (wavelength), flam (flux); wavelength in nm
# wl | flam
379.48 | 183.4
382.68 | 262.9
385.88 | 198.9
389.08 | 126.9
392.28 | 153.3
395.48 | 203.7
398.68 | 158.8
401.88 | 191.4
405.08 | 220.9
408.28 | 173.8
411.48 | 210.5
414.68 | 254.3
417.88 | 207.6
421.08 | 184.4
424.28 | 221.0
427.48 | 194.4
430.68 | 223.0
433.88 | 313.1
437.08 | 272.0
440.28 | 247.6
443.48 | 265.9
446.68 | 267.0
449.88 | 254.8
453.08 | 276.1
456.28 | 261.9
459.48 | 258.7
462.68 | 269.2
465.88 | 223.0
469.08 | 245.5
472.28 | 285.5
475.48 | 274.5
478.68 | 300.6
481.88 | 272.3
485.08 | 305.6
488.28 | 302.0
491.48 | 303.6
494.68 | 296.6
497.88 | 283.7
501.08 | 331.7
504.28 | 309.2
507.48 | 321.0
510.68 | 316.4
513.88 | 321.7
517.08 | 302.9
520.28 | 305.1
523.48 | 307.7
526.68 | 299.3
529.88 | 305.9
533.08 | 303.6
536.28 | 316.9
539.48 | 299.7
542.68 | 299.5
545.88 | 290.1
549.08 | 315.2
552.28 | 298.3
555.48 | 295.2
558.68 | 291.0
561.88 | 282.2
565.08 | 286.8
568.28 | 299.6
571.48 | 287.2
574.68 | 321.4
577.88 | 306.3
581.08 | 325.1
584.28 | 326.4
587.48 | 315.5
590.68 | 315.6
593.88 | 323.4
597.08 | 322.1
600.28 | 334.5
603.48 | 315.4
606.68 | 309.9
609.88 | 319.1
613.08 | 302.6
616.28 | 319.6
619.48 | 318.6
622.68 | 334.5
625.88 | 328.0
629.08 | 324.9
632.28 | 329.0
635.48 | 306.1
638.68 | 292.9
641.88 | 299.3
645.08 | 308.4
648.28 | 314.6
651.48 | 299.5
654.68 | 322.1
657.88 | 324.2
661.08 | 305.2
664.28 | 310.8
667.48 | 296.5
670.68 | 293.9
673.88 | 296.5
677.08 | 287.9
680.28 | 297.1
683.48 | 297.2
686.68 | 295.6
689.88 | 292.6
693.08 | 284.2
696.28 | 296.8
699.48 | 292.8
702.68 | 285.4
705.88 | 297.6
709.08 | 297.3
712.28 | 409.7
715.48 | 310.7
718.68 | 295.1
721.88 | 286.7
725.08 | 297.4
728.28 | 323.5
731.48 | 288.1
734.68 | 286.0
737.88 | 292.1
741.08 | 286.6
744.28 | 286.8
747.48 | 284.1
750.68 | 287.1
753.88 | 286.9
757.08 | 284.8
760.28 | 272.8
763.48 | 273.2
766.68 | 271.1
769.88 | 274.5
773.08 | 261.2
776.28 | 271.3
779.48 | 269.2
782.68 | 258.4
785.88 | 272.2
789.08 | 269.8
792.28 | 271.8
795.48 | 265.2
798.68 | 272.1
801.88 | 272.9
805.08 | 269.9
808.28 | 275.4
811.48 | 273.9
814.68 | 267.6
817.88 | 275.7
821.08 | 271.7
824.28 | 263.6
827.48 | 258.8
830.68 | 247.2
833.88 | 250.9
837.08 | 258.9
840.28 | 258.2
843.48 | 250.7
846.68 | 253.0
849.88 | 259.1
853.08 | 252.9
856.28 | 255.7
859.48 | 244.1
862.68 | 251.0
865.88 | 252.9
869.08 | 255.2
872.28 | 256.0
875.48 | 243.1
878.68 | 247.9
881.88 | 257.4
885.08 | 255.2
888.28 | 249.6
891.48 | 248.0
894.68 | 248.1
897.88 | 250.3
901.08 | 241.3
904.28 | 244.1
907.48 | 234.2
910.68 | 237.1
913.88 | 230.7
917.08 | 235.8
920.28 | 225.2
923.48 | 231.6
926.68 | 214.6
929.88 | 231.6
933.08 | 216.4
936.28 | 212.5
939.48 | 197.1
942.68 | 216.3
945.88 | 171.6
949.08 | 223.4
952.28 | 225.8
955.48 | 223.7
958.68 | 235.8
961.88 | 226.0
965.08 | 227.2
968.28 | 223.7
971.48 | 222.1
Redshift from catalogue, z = 0.08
